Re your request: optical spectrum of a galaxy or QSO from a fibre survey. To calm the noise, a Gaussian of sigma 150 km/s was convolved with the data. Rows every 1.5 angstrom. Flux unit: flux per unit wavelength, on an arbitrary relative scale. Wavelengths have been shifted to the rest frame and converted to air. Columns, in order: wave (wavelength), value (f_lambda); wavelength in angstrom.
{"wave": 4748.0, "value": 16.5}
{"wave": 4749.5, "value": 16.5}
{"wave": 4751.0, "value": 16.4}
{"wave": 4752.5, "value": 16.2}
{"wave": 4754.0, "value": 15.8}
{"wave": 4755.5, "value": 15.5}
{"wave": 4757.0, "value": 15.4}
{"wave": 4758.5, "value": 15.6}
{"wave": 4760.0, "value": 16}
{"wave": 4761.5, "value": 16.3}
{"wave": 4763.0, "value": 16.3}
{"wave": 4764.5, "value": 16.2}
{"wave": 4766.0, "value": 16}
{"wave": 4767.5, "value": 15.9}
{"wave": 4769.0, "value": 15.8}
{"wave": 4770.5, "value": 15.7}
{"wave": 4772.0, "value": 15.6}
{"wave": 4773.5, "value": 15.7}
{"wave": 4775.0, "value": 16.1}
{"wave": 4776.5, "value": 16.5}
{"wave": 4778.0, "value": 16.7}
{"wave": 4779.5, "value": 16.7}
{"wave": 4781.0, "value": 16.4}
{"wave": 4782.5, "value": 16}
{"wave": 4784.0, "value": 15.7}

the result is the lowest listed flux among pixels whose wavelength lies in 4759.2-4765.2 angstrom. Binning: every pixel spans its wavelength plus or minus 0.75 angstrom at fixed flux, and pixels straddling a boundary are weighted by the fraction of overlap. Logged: 16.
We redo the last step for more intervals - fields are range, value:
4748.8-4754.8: 15.8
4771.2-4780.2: 15.6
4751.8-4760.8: 15.4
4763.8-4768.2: 15.9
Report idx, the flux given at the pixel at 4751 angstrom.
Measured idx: 16.4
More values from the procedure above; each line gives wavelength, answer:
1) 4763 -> 16.3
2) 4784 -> 15.7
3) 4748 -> 16.5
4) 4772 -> 15.6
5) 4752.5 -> 16.2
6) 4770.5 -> 15.7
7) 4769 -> 15.8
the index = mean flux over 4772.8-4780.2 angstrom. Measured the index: 16.3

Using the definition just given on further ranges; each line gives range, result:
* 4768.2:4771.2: 15.8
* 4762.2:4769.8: 16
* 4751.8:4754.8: 16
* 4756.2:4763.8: 15.9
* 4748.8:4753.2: 16.4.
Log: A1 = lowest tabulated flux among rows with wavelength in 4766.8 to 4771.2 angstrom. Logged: 15.7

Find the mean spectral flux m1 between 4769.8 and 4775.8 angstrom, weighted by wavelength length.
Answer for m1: 15.8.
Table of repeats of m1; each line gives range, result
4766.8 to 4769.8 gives 15.8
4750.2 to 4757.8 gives 15.9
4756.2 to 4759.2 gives 15.5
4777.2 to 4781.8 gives 16.6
